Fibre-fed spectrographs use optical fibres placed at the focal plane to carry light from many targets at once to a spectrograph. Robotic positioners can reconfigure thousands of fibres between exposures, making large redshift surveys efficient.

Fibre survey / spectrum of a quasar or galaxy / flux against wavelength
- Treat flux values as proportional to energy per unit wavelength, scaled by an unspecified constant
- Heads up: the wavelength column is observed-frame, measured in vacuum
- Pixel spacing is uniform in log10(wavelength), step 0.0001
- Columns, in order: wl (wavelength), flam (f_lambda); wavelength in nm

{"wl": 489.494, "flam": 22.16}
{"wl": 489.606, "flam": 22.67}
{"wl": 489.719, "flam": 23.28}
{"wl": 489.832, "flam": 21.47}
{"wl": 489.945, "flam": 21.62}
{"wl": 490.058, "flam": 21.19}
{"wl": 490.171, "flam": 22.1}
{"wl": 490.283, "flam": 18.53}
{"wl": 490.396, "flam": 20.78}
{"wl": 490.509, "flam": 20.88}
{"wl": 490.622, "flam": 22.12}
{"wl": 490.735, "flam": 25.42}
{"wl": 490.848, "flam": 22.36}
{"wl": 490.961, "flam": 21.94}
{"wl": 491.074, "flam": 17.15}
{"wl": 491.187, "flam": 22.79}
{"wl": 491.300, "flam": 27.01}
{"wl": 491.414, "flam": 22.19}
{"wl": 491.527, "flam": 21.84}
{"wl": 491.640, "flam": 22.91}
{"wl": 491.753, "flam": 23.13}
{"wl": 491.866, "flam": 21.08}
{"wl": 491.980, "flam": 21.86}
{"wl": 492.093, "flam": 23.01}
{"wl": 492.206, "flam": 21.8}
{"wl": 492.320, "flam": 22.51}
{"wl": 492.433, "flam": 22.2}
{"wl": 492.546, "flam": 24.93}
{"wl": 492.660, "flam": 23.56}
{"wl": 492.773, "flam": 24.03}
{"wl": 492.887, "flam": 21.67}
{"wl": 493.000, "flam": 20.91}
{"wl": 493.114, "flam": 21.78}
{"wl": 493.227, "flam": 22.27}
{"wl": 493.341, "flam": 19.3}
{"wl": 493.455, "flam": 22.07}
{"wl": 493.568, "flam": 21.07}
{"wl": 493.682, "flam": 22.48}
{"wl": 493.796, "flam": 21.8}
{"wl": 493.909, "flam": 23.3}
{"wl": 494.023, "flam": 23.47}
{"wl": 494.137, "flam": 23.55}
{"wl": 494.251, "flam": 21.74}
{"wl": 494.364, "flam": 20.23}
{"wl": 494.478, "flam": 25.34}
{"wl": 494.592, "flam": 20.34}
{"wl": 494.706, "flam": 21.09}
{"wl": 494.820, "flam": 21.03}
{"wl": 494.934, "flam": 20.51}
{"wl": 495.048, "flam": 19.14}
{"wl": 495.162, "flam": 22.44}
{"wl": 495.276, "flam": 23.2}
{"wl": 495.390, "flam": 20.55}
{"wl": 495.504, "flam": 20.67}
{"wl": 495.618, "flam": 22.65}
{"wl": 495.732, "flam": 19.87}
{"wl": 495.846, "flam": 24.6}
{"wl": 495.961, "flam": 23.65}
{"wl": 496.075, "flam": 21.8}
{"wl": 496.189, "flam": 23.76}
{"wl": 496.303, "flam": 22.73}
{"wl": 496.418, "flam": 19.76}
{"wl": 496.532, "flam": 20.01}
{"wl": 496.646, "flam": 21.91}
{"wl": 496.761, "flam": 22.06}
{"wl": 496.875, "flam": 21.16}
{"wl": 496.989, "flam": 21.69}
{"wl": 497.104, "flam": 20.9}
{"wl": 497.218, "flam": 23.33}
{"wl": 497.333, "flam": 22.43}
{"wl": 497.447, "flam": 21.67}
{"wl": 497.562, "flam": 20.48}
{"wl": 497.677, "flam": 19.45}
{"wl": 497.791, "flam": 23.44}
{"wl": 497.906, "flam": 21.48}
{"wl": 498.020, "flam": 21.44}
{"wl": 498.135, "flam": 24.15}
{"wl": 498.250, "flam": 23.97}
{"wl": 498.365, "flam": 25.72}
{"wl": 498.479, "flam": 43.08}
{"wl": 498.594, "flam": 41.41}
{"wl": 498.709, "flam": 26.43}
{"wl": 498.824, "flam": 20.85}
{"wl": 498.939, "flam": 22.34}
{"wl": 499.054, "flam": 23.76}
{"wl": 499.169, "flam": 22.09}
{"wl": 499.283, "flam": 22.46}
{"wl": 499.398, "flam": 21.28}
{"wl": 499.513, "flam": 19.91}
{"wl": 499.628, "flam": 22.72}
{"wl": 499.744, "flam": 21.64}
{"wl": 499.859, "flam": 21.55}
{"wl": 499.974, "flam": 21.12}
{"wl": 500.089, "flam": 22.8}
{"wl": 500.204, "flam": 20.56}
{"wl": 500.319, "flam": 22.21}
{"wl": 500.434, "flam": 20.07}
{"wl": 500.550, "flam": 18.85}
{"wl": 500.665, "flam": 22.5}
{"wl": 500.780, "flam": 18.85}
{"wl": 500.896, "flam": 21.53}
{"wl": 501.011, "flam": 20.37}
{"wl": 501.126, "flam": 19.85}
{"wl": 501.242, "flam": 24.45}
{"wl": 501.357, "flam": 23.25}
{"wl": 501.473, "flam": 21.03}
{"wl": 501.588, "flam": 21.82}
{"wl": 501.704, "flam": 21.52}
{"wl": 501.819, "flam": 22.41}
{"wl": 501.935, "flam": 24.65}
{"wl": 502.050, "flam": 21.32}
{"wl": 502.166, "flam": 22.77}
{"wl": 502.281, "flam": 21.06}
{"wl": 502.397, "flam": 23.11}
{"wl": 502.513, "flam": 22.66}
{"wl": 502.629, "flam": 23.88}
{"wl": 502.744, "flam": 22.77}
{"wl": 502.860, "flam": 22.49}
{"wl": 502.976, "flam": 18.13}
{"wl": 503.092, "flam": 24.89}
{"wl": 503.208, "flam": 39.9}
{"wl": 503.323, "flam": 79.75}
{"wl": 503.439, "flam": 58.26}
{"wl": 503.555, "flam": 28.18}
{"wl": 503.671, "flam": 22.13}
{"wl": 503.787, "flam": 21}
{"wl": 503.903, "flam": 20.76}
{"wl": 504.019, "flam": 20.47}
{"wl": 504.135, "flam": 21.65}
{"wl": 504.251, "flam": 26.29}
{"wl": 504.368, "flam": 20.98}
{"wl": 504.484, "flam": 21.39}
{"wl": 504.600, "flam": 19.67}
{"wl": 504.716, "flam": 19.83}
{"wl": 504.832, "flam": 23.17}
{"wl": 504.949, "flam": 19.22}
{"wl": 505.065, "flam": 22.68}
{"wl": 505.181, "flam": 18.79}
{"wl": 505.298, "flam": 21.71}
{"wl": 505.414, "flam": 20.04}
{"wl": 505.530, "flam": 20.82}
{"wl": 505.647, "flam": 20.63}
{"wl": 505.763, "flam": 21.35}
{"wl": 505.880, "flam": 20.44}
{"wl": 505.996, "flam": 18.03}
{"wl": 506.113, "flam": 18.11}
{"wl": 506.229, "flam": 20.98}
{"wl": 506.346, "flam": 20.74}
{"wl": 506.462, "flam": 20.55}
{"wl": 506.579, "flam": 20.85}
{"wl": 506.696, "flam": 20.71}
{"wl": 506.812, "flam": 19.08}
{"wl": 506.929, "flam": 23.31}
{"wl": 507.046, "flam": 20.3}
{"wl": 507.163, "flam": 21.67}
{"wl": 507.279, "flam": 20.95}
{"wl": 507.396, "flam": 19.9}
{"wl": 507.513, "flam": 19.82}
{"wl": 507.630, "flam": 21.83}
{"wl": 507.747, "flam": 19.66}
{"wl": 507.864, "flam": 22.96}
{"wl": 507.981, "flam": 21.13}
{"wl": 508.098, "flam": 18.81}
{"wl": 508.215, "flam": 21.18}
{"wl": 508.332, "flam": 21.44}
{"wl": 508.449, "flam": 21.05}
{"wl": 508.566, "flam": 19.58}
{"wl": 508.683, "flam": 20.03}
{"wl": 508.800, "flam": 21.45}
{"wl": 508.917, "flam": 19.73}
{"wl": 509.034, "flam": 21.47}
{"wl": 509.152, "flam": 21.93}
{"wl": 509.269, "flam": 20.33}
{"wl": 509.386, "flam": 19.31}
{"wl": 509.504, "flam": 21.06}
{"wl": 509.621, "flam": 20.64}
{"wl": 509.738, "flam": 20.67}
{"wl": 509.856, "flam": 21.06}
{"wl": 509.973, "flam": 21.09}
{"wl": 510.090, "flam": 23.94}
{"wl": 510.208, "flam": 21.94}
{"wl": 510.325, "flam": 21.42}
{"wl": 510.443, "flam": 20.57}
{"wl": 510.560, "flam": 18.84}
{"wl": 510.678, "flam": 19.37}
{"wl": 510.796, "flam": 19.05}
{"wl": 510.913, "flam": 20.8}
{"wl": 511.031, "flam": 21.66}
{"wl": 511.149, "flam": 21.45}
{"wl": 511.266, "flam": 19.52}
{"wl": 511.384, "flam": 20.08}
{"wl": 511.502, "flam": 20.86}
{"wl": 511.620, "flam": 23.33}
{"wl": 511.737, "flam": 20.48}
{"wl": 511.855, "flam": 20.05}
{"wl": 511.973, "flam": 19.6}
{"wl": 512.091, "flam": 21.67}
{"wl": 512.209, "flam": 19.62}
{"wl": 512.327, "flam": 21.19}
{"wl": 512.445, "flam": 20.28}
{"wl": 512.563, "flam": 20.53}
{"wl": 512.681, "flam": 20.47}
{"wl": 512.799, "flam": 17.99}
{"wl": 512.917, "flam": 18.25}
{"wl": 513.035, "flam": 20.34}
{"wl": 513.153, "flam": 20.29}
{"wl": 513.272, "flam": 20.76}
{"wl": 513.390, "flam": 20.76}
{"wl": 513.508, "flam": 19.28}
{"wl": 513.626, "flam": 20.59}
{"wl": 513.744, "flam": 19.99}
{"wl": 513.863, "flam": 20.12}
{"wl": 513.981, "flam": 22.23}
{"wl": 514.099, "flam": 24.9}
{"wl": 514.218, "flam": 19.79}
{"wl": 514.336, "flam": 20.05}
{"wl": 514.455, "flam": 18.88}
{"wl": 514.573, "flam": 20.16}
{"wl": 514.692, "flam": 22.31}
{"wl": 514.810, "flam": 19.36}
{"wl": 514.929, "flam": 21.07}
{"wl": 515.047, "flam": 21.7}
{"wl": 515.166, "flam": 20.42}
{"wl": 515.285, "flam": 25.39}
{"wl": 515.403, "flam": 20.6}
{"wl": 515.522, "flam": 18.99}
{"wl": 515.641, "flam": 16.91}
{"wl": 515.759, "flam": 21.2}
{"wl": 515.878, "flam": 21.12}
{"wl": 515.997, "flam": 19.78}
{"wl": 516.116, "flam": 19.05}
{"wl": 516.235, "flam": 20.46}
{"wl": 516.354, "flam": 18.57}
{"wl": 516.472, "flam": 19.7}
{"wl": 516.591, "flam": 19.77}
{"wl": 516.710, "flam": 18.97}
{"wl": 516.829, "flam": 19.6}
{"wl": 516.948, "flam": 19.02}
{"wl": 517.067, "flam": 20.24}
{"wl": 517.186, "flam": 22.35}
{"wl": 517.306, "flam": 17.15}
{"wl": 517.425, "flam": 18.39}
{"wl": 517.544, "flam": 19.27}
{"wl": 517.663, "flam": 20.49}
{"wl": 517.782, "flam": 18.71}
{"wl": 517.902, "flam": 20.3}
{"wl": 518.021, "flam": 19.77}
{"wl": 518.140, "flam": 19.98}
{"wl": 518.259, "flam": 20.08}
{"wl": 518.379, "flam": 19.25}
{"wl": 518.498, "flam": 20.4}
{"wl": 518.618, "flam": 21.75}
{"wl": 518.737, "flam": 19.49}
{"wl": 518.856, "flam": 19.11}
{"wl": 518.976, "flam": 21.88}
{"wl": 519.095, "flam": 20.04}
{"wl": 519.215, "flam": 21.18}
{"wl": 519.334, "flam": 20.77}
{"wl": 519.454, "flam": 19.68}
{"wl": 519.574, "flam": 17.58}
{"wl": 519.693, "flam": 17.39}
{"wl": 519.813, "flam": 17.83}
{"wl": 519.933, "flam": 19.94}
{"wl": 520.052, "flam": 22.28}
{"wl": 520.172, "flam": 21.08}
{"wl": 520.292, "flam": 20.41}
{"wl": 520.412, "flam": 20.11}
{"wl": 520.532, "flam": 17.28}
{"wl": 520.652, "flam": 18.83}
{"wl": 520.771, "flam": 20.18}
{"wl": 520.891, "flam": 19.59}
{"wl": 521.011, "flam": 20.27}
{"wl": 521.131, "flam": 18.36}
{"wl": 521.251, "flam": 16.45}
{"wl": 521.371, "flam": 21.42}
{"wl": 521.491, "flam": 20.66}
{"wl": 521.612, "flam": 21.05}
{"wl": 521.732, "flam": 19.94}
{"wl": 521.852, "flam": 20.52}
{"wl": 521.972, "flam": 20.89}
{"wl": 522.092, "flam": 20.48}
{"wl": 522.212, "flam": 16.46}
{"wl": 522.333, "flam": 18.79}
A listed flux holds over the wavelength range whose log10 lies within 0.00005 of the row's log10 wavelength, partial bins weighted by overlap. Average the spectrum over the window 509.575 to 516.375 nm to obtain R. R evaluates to 20.6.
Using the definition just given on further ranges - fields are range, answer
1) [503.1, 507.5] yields 24.1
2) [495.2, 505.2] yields 23.7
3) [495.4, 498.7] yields 23.5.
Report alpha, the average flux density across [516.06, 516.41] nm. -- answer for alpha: 19.4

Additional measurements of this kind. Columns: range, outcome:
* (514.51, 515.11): 20.9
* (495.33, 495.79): 21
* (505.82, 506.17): 18.8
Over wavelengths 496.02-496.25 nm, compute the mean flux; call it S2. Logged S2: 22.8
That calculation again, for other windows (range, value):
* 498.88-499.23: 22.8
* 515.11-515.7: 20.5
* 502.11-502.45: 22.3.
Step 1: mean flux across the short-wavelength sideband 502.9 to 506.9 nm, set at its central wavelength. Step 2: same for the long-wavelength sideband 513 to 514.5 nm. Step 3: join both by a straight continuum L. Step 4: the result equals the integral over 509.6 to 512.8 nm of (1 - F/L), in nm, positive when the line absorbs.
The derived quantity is 0.151 nm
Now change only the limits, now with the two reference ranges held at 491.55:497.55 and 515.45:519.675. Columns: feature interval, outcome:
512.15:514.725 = -0.032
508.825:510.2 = -0.037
